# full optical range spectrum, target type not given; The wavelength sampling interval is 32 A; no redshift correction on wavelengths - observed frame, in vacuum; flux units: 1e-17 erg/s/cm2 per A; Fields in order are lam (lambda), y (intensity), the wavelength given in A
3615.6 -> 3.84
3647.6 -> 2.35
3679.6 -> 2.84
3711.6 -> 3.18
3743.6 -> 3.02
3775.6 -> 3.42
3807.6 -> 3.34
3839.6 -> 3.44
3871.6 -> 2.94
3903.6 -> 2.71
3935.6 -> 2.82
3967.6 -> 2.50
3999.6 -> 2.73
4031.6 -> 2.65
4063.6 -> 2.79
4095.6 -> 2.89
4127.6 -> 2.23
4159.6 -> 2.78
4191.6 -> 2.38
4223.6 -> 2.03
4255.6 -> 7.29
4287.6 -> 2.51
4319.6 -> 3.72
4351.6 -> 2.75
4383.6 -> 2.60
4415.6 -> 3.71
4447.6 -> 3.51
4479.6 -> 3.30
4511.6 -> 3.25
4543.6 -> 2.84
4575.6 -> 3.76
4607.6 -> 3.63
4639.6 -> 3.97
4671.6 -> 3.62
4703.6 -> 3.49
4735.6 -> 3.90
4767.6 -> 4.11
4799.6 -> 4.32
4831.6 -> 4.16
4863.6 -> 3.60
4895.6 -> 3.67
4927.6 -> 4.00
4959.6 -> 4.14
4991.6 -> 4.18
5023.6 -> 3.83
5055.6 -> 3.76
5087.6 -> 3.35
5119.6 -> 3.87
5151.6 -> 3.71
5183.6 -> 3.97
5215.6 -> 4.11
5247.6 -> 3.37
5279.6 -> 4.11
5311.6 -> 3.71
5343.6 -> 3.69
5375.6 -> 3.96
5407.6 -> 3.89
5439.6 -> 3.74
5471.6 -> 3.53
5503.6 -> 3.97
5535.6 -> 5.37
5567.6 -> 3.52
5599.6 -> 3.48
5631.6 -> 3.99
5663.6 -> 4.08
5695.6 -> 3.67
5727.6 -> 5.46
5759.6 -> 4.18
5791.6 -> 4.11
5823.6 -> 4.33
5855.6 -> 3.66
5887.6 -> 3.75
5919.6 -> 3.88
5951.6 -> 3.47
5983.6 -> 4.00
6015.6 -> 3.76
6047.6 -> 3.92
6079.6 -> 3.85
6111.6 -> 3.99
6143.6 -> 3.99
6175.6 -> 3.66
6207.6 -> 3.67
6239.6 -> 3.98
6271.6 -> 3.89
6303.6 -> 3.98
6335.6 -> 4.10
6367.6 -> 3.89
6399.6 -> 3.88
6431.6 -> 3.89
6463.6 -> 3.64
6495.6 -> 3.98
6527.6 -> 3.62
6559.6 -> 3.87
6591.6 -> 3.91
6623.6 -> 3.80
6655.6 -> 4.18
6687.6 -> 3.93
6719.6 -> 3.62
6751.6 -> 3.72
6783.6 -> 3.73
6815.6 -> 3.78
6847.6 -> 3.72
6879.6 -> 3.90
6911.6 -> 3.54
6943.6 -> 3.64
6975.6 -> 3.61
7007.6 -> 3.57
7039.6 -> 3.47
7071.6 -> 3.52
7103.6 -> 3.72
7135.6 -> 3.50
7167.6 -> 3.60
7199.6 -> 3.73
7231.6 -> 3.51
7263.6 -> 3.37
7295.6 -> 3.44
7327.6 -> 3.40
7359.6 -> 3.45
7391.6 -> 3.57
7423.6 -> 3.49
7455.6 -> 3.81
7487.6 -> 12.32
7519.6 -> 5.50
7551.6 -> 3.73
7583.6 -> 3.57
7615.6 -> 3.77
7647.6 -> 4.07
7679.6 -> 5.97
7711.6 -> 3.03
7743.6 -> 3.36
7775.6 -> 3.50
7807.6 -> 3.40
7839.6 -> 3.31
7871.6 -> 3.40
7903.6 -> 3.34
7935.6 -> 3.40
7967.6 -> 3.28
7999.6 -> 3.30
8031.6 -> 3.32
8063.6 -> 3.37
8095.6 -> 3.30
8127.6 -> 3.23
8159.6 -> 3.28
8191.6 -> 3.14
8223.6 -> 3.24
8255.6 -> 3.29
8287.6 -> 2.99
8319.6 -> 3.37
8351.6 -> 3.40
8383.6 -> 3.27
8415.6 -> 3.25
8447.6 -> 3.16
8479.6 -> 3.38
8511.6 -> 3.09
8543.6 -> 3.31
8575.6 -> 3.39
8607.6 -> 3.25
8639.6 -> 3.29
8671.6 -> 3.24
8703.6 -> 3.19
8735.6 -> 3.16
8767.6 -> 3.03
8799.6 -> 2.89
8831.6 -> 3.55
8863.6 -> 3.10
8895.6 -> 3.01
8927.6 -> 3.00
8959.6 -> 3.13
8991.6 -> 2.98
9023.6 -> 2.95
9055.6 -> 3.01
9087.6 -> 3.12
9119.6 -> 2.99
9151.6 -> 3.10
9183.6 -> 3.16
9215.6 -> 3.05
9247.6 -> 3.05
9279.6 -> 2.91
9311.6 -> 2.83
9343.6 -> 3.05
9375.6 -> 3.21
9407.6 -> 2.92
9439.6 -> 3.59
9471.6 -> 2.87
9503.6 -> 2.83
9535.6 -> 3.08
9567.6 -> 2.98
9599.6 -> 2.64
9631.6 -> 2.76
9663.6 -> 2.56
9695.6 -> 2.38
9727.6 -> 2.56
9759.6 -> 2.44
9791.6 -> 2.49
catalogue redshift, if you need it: 0.141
